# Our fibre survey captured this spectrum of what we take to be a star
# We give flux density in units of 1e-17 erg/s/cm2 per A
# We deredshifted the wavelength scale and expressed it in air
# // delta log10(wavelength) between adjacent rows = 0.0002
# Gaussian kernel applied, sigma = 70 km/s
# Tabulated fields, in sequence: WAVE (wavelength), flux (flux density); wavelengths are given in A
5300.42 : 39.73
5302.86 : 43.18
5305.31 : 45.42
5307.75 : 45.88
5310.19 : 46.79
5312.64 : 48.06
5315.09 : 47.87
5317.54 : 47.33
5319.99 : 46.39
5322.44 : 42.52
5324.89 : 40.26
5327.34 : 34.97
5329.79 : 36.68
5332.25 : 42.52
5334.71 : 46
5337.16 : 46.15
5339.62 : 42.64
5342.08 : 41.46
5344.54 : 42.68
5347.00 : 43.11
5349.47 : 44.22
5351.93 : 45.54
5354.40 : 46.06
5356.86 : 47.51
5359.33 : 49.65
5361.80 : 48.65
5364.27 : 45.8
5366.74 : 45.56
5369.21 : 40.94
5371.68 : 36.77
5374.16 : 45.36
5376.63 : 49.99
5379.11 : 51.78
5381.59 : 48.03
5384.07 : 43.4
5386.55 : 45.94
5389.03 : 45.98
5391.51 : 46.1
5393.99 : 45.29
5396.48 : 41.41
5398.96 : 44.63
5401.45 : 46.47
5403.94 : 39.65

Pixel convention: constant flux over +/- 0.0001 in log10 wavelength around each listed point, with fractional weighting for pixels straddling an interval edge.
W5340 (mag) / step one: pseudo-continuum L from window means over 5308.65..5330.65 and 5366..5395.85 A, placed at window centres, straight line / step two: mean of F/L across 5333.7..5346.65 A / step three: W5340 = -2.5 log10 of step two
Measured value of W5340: 0.011 mag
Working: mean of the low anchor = 43.6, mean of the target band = 43.7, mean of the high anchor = 45.3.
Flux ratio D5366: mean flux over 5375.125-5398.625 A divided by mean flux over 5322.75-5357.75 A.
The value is 1.08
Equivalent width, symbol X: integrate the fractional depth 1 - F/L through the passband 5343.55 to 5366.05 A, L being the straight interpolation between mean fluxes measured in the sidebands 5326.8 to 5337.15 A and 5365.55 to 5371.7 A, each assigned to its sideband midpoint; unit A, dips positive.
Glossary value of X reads -2.3 A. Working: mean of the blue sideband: 41.1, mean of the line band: 45.9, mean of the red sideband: 41.9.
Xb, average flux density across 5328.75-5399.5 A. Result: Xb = 44.8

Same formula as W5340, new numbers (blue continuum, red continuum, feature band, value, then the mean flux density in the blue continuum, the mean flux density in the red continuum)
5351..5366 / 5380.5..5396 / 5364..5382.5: 0.021 mag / 47.2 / 45.6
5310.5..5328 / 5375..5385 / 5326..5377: 0.064 mag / 44.3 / 48.3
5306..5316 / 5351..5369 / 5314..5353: 0.090 mag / 47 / 46.6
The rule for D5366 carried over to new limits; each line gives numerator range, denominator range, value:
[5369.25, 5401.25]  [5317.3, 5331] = 1.11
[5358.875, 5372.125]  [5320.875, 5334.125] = 1.12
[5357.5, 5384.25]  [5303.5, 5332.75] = 1.05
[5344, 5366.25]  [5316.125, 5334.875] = 1.10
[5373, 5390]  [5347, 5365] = 1.02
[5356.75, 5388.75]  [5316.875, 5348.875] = 1.08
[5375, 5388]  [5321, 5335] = 1.19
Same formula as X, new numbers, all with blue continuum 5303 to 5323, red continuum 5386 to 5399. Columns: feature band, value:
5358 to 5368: -0.44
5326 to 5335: 1.27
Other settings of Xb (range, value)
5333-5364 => 45.3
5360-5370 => 45.7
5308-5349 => 43.5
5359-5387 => 45.9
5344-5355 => 44.3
